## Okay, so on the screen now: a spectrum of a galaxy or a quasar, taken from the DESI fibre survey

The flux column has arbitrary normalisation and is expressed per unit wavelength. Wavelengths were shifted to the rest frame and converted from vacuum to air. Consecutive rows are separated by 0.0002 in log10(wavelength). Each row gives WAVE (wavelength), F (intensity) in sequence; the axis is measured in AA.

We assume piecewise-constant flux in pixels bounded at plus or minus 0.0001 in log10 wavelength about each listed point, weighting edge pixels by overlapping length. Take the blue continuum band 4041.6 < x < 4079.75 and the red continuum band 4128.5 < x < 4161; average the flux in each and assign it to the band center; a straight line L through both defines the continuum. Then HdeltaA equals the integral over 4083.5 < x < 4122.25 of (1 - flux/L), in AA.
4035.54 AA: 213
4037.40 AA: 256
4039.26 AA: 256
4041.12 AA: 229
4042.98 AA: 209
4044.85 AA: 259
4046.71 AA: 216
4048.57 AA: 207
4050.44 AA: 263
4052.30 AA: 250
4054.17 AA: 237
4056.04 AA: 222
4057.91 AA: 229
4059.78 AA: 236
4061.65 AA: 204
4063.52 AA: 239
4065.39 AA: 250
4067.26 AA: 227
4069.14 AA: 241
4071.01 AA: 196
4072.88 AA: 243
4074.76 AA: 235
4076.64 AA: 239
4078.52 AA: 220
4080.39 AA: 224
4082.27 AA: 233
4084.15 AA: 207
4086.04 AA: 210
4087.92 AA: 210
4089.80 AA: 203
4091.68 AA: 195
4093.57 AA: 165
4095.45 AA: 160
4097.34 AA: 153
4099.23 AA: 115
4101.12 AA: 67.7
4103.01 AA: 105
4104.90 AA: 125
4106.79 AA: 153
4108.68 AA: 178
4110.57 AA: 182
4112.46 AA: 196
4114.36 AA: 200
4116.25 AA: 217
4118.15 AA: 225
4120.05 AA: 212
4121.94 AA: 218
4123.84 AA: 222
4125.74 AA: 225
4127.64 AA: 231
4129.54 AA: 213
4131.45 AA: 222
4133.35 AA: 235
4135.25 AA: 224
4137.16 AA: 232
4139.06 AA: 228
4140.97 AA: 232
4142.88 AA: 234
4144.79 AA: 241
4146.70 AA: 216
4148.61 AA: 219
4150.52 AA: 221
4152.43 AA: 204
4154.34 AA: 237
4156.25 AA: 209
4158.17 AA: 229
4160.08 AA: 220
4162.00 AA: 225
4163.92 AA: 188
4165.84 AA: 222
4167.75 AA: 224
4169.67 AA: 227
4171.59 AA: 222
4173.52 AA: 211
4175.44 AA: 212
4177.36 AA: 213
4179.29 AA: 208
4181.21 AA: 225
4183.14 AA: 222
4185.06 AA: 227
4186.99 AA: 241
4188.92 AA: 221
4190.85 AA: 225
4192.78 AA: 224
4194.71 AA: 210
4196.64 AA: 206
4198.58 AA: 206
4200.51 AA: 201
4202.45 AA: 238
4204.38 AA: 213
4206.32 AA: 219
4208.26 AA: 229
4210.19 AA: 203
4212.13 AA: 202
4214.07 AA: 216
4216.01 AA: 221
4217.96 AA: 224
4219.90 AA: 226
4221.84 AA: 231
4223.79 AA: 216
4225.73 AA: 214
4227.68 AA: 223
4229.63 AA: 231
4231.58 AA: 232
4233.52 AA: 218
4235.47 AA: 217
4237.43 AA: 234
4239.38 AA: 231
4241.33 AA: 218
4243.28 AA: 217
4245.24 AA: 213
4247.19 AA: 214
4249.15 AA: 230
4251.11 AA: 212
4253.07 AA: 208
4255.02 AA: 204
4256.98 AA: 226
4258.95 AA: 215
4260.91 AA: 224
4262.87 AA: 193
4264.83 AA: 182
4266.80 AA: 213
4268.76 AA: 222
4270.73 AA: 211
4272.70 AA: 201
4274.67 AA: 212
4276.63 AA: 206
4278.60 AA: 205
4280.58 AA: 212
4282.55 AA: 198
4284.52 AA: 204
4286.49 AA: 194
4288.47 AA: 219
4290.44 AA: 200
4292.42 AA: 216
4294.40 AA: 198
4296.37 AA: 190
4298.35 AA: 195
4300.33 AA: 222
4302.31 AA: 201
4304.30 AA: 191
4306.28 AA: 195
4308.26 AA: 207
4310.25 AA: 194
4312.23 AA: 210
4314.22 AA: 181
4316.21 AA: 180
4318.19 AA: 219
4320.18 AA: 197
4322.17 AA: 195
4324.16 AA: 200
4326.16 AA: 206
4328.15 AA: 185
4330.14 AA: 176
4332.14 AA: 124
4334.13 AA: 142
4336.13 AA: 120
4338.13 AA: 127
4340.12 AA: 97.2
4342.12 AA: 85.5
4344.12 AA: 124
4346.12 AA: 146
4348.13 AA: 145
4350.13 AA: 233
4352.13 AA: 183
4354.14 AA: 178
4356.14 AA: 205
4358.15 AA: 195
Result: 8.9 AA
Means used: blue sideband 231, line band 175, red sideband 224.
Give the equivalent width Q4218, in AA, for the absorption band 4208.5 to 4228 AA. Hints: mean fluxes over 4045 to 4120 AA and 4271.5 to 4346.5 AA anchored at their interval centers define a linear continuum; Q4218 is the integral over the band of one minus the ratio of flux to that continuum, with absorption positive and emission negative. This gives -2.7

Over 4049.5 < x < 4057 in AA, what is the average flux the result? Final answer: 243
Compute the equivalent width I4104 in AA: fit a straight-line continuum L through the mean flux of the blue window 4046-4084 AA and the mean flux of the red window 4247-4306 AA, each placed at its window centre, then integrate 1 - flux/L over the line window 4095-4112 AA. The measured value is 6.6 AA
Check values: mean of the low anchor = 230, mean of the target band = 139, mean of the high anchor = 207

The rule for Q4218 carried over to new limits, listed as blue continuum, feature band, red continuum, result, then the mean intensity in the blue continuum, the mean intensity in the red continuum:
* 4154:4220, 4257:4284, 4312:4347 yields -3.4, 218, 161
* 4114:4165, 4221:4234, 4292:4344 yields -1.5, 222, 178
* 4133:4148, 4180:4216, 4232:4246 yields 1.1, 230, 222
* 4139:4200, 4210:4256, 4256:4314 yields -1.6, 220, 205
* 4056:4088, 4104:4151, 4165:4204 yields 2.2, 226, 219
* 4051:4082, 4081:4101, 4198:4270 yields 4.2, 231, 217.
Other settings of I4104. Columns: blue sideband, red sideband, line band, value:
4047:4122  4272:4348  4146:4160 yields -1.7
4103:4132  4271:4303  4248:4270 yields -0.9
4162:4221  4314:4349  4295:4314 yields -3.4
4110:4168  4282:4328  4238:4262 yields -1.3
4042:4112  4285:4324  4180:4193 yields -1.6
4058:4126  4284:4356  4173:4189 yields -2.4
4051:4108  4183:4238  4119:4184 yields -3.2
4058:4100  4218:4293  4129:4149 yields -1.5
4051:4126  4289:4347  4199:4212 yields -1.8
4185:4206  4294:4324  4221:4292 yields -2.0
